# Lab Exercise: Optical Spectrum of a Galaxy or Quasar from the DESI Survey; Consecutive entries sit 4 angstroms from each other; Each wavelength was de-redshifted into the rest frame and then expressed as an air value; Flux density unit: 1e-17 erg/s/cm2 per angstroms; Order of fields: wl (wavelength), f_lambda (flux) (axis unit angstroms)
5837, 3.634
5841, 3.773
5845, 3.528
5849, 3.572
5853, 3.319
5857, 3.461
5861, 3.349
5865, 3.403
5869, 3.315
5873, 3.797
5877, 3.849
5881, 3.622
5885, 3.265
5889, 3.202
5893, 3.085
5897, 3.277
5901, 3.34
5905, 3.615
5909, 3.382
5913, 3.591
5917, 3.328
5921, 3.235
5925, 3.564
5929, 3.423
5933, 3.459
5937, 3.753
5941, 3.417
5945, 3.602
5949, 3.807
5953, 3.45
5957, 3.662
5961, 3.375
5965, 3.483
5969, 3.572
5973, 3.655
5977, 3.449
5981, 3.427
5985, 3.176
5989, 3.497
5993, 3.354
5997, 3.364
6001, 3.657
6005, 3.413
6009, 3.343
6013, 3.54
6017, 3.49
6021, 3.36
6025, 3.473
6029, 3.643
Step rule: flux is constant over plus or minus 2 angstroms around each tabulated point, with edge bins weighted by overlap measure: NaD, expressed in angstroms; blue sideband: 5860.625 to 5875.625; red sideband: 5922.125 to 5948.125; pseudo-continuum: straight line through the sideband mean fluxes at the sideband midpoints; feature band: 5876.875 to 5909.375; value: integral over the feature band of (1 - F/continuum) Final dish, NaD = 1.2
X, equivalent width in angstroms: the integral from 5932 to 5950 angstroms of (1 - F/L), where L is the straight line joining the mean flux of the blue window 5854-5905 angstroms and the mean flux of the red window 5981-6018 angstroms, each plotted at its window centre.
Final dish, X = -1.0 angstroms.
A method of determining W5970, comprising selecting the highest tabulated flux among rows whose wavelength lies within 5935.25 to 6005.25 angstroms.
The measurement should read 3.807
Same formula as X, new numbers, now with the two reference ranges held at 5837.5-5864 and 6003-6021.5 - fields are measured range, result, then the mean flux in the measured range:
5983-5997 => 0.4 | 3.35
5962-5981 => -0.4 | 3.52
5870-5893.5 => 0.0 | 3.49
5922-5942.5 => -0.3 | 3.51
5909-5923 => 0.4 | 3.38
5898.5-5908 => 0.1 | 3.46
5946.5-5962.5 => -0.6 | 3.58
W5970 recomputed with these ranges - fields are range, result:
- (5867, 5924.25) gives 3.849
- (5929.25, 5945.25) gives 3.753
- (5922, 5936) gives 3.564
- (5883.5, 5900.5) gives 3.277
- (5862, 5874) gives 3.797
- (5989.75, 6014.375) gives 3.657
